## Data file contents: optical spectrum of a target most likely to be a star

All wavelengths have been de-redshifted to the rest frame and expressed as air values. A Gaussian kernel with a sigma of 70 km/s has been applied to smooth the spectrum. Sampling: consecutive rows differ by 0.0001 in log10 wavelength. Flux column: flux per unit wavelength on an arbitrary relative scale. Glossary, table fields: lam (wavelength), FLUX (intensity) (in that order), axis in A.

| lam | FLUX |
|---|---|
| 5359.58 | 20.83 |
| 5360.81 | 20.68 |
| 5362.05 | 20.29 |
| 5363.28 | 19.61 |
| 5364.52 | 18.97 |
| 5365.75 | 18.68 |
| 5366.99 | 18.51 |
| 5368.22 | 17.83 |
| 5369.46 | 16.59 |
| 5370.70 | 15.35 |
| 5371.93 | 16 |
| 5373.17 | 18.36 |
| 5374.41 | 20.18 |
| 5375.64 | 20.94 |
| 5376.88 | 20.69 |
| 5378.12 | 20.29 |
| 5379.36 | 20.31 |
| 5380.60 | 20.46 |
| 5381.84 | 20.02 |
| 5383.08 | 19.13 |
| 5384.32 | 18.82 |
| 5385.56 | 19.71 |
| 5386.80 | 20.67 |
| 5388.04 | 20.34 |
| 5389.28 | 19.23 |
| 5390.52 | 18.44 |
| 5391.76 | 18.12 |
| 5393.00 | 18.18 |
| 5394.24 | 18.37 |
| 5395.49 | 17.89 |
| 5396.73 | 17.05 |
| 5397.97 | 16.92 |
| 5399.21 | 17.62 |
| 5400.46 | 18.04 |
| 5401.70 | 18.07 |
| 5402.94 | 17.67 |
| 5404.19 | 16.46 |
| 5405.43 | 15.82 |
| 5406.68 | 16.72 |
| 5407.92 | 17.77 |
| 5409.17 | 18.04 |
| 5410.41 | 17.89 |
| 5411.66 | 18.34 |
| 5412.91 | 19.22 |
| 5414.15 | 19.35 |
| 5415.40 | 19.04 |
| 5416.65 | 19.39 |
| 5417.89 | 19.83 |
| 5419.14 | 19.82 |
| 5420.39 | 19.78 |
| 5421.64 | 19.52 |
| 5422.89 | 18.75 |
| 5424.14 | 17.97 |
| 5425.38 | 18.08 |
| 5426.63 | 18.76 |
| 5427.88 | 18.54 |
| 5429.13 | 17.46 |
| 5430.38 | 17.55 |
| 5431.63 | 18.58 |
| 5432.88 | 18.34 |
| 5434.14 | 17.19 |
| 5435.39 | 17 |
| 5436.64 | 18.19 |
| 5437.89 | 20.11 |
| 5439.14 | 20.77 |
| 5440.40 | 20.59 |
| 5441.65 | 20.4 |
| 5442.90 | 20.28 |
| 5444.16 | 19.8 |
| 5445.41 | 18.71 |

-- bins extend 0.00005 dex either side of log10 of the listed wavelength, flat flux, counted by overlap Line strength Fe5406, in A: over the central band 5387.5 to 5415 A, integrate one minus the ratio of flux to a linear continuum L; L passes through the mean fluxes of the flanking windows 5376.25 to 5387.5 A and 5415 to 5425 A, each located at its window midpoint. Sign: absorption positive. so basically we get 2.3 A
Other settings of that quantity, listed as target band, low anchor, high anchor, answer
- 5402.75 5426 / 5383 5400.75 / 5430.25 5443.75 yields 0.5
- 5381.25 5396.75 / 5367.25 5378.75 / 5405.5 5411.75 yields -0.8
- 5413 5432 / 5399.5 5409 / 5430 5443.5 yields -0.6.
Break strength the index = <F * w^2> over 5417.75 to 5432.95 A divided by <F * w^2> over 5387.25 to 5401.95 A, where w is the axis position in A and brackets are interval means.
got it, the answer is 1.0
